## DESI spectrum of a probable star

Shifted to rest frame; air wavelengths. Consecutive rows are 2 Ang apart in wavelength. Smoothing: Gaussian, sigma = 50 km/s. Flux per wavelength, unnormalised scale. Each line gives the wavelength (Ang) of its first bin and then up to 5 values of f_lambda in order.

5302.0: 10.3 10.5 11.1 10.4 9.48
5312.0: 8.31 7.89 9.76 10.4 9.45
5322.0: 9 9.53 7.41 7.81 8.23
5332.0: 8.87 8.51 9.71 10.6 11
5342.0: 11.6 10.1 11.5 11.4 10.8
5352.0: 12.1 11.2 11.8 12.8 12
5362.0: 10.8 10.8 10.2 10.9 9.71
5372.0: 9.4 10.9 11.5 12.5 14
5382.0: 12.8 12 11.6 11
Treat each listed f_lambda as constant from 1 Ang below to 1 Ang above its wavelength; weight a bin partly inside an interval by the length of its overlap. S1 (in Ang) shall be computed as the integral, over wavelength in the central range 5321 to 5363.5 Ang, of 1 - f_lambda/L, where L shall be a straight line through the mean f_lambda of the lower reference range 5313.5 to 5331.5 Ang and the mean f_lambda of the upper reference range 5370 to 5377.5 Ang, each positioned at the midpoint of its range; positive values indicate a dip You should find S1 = -3.4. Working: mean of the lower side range 8.86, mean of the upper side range 10.6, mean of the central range 10.3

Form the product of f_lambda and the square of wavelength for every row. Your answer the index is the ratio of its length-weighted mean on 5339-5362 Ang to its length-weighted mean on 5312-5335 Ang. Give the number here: 1.32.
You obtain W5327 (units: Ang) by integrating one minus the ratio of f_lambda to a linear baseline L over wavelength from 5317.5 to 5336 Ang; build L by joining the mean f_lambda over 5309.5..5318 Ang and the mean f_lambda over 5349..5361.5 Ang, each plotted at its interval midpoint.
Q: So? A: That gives 1.9 Ang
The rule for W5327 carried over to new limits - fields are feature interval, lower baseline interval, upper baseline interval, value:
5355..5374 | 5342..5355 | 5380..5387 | 1.31 Ang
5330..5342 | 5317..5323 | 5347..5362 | 0.93 Ang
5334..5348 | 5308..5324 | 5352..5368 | -0.20 Ang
